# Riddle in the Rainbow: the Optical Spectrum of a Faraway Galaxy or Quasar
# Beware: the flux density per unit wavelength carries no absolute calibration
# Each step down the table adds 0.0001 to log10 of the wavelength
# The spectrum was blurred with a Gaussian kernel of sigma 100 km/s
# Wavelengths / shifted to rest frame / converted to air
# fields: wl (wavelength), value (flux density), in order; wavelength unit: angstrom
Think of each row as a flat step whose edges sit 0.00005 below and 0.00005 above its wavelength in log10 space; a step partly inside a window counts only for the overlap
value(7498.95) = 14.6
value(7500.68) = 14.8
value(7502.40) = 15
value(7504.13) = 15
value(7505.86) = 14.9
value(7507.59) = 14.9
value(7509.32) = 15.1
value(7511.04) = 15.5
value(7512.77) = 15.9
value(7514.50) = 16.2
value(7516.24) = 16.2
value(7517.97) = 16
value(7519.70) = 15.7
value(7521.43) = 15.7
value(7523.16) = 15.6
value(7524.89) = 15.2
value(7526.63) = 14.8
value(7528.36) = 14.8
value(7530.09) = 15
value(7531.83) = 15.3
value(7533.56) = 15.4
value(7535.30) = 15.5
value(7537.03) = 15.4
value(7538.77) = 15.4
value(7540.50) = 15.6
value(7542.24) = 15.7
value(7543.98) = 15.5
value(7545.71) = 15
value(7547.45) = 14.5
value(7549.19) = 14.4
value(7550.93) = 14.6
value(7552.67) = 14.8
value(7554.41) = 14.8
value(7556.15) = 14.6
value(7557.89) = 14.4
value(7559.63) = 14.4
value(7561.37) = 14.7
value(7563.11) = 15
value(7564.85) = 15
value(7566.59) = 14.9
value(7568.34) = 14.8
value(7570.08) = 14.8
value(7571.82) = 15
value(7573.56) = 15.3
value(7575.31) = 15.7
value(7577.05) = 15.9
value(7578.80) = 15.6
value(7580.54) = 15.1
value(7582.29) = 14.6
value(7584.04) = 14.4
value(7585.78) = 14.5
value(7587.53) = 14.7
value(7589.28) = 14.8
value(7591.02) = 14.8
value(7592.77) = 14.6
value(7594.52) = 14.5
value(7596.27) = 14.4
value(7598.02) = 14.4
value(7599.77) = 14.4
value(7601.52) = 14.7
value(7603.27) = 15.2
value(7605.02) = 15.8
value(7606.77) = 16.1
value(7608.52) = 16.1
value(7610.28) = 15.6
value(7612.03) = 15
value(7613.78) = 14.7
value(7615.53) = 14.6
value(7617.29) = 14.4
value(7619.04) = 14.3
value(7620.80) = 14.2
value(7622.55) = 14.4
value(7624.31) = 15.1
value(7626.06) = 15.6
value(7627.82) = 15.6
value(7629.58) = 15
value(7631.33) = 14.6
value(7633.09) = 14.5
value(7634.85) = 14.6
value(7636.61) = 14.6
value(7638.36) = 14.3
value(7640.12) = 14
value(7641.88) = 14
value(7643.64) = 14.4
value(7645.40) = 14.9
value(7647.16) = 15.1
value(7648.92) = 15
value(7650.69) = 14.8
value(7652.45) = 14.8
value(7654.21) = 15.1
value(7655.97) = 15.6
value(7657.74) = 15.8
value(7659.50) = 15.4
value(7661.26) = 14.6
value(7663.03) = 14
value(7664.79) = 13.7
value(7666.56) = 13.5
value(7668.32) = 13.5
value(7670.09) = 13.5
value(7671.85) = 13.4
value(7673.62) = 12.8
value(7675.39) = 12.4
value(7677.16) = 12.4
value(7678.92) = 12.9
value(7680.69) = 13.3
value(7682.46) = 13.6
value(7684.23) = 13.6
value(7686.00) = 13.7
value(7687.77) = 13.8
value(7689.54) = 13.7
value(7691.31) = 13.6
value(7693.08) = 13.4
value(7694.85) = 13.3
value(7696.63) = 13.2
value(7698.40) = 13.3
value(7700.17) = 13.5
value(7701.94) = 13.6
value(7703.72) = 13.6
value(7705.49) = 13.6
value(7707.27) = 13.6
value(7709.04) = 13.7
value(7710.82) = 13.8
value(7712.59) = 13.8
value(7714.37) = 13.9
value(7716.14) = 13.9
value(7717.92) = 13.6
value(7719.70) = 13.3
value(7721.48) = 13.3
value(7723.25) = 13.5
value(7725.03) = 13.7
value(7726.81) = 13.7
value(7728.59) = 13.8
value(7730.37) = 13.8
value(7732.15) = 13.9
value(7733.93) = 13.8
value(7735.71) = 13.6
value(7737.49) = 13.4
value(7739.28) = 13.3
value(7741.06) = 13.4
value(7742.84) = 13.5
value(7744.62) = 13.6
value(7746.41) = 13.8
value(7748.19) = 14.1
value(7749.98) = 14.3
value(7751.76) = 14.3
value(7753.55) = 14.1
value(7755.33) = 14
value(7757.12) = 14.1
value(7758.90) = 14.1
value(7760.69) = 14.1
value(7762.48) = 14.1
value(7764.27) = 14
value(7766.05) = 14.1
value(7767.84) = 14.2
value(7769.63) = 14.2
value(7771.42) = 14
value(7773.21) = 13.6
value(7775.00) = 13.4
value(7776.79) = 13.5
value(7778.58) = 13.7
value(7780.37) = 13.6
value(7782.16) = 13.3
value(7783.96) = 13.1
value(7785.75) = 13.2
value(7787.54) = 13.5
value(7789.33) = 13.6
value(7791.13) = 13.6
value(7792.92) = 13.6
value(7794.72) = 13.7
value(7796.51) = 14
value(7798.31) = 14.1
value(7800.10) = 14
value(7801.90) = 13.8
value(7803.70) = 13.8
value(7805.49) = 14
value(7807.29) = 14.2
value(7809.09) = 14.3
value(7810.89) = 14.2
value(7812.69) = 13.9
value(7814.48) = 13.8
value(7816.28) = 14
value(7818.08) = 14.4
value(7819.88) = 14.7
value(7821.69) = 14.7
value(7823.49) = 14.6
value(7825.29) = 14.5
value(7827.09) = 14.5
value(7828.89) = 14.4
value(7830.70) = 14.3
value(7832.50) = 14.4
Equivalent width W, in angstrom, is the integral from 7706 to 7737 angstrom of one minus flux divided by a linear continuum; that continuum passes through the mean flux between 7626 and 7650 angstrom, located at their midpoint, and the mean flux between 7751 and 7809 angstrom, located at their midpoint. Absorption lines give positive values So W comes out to 1.11 angstrom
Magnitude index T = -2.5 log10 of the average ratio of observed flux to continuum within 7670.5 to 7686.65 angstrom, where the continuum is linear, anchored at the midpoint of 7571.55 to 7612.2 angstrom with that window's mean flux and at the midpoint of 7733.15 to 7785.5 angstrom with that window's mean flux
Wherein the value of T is 0.10 mag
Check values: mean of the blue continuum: 15.1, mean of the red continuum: 13.8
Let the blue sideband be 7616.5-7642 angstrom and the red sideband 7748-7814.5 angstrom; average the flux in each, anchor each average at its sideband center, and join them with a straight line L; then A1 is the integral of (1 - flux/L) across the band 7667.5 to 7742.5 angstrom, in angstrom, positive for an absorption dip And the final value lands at 4.0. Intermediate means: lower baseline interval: 14.6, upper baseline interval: 13.9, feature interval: 13.5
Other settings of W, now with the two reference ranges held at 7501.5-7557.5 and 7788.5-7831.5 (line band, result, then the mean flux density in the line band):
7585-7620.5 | 0.18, 14.9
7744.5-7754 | 0.19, 14.1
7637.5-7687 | 2.14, 14.1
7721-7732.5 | 0.61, 13.7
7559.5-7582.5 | -0.03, 15.1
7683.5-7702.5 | 1.39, 13.5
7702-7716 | 0.77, 13.7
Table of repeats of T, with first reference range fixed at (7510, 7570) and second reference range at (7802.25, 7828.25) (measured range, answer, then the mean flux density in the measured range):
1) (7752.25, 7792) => 0.047 mag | 13.8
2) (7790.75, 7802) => 0.036 mag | 13.8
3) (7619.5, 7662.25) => 0.001 mag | 14.8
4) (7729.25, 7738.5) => 0.064 mag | 13.7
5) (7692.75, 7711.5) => 0.087 mag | 13.5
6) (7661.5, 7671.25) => 0.081 mag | 13.7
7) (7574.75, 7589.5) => 0.001 mag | 15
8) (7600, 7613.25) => -0.034 mag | 15.4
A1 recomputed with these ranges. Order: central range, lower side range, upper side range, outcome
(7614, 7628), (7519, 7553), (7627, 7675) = -0.07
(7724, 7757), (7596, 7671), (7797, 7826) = 1.41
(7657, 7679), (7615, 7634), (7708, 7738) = 0.90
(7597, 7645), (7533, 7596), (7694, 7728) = -1.32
